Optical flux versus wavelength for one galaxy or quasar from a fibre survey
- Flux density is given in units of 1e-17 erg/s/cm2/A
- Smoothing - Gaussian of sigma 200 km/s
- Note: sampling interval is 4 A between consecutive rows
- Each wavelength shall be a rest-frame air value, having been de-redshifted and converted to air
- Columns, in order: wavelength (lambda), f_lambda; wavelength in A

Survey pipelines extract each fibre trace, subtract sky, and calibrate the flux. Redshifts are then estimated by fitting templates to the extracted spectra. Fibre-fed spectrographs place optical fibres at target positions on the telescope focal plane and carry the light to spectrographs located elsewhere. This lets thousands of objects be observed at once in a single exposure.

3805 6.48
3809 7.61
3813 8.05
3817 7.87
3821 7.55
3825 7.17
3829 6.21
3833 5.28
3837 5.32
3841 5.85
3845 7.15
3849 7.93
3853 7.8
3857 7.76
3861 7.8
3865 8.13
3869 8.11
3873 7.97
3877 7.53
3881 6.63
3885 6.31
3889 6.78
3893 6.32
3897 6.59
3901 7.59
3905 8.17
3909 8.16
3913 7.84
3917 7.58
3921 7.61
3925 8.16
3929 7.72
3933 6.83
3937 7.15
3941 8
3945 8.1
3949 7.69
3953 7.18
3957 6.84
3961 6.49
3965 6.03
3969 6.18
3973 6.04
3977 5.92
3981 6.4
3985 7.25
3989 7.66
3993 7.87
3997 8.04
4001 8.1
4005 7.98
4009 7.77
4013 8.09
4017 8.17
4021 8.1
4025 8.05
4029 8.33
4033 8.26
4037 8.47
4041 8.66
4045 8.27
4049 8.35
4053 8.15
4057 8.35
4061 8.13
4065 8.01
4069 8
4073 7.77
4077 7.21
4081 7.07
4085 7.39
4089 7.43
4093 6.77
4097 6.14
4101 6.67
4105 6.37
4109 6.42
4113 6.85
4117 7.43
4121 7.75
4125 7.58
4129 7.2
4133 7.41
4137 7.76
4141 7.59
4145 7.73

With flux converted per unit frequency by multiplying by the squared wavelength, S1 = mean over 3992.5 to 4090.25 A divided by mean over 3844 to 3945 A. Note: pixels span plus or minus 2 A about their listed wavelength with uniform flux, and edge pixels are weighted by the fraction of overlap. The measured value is 1.15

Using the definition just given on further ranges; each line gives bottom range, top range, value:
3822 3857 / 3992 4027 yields 1.31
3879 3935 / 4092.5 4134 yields 1.06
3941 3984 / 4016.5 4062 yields 1.27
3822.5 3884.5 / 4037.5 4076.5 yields 1.27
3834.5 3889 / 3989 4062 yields 1.23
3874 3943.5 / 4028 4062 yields 1.21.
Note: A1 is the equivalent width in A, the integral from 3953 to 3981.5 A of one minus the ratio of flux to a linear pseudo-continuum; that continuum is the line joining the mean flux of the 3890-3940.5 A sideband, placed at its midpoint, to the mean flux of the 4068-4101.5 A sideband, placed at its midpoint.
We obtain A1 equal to 4.1 A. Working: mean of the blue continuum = 7.48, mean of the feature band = 6.33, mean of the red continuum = 7.16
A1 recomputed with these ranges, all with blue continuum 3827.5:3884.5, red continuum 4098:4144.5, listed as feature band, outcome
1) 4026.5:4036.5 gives -1.62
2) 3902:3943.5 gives -3.56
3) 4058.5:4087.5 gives -2.02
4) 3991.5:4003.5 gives -1.46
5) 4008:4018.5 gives -1.30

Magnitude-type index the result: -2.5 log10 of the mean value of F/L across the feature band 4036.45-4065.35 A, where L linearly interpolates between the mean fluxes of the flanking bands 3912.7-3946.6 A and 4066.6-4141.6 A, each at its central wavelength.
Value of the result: -0.13 mag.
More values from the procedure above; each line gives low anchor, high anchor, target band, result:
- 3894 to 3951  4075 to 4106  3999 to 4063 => -0.148 mag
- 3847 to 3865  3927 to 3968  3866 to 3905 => 0.068 mag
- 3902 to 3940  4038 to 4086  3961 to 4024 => 0.078 mag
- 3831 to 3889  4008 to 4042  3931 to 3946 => 0.022 mag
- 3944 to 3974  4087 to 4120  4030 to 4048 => -0.231 mag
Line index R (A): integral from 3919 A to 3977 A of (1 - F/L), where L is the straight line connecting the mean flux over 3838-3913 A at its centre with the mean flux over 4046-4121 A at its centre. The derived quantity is 2.0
